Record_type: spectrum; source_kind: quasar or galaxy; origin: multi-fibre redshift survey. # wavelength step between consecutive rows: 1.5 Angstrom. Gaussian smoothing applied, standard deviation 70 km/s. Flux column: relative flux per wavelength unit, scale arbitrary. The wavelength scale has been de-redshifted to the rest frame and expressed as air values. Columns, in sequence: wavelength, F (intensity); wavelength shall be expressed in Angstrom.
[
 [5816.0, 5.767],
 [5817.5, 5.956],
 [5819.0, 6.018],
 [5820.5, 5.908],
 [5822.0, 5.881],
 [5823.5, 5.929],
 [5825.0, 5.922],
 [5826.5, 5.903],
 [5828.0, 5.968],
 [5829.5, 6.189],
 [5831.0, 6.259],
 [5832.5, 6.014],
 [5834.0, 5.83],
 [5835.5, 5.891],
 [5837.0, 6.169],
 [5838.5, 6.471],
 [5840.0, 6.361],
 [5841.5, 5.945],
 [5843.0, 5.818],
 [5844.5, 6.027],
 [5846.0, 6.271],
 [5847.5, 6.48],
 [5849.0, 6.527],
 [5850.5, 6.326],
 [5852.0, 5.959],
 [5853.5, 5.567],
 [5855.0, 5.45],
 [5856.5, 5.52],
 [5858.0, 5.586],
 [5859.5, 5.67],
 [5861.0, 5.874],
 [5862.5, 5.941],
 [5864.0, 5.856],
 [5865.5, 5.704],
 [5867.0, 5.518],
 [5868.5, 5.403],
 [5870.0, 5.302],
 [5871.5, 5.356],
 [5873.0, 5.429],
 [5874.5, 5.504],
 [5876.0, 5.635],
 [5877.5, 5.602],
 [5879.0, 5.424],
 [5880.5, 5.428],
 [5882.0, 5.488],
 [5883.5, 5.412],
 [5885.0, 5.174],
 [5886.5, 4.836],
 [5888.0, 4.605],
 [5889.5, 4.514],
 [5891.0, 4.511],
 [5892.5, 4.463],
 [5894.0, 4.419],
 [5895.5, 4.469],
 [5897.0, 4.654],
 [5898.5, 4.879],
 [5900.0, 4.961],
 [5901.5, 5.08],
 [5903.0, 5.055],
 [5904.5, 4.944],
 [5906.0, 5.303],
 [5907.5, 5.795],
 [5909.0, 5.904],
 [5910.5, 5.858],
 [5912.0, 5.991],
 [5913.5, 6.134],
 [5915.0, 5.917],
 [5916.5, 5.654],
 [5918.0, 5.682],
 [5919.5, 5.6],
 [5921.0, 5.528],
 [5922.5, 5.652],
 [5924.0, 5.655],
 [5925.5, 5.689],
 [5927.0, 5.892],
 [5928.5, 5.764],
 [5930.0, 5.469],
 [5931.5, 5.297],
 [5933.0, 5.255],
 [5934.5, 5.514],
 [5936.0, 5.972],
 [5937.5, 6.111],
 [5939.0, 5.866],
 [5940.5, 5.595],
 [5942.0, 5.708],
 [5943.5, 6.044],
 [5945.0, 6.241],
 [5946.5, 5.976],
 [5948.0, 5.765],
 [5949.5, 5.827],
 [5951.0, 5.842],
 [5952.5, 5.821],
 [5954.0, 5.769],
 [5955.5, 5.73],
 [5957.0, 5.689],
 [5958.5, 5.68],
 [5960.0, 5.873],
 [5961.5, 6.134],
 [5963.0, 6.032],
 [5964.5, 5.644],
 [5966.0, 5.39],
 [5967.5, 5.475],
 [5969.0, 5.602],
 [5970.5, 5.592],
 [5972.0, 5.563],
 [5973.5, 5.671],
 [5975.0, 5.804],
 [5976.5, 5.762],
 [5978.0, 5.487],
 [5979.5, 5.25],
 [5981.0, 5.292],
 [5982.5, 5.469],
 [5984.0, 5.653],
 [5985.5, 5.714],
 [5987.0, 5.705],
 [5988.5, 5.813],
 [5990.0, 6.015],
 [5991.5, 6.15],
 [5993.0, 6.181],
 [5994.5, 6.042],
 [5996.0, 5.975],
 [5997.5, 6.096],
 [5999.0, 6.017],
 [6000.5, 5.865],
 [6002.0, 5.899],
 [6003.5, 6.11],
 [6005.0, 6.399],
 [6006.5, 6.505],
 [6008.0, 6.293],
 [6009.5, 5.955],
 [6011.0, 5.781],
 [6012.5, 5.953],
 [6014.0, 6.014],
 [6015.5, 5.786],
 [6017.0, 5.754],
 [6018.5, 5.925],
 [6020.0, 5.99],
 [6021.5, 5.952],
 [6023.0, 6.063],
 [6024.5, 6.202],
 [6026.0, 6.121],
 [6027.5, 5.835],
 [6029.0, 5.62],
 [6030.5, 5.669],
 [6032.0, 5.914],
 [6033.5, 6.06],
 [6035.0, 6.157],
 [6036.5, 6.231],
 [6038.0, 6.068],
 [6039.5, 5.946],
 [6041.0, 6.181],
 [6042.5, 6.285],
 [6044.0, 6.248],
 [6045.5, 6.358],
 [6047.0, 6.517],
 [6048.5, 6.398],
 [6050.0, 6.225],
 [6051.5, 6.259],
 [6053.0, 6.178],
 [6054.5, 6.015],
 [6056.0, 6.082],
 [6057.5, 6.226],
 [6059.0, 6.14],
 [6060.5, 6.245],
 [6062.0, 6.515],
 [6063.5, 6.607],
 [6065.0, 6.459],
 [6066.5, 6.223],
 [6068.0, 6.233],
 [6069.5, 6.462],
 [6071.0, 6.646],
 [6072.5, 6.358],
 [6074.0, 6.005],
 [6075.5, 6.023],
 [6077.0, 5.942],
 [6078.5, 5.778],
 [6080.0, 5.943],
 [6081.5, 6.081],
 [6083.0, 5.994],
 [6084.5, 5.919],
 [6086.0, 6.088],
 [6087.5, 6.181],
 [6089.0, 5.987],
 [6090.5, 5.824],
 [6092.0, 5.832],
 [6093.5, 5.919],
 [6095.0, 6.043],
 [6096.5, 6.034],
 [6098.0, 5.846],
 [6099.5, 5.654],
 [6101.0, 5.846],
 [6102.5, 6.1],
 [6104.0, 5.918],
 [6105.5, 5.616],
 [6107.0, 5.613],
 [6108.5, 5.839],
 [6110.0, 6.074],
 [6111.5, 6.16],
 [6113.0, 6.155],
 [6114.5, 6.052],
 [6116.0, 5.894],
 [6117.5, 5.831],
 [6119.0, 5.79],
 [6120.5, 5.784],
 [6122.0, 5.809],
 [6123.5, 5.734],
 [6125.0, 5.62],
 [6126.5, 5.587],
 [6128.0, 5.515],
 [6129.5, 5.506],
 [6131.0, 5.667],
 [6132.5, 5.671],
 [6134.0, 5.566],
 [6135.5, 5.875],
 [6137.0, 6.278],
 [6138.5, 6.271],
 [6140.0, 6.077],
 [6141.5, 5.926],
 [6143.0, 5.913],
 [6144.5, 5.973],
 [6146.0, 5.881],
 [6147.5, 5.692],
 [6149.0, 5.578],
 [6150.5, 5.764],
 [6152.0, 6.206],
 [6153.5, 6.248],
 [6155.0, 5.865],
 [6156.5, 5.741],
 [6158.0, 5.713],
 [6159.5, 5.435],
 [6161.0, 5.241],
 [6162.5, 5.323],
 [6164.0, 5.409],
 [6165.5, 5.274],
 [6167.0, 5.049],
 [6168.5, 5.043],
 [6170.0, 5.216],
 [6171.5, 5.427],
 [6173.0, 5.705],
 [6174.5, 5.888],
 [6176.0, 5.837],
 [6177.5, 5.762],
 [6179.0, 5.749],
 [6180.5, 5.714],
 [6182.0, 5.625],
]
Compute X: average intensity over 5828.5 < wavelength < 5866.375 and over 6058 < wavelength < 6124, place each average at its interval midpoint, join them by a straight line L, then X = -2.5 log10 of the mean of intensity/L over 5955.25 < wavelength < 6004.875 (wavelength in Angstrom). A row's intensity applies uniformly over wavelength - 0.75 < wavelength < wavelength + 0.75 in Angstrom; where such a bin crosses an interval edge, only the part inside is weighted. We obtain 0.04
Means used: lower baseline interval 5.99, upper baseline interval 6.03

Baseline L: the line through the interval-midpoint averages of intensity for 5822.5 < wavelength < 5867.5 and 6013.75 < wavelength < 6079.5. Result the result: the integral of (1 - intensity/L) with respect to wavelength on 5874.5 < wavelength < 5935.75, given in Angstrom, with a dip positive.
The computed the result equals 6.9 Angstrom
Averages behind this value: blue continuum 5.97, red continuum 6.13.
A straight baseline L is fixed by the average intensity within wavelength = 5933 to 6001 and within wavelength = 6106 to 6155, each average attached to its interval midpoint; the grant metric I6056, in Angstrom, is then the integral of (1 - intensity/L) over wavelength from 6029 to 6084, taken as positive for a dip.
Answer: -3.3 Angstrom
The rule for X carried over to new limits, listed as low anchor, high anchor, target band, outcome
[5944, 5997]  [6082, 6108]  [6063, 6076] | -0.08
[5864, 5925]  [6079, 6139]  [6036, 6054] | -0.10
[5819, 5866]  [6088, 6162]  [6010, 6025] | -0.01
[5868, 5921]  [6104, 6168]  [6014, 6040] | -0.08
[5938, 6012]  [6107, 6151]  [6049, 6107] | -0.05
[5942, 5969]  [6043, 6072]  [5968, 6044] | 0.03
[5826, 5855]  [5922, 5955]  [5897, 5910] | 0.13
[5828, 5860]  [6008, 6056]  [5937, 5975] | 0.05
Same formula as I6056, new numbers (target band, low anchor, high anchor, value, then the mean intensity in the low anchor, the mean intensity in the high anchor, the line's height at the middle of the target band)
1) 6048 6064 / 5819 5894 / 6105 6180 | -1.5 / 5.68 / 5.74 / 5.72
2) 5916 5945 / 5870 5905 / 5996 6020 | -1.6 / 5.04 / 6.02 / 5.39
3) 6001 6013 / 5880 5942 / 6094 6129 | -1.1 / 5.37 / 5.85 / 5.6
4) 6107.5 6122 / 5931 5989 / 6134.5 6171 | -0.6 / 5.71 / 5.71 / 5.71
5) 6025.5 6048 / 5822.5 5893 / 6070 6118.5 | -0.7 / 5.69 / 5.98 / 5.91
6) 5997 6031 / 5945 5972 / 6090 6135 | -1.2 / 5.76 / 5.82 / 5.78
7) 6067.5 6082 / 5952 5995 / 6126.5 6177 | -1.1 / 5.72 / 5.69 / 5.7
